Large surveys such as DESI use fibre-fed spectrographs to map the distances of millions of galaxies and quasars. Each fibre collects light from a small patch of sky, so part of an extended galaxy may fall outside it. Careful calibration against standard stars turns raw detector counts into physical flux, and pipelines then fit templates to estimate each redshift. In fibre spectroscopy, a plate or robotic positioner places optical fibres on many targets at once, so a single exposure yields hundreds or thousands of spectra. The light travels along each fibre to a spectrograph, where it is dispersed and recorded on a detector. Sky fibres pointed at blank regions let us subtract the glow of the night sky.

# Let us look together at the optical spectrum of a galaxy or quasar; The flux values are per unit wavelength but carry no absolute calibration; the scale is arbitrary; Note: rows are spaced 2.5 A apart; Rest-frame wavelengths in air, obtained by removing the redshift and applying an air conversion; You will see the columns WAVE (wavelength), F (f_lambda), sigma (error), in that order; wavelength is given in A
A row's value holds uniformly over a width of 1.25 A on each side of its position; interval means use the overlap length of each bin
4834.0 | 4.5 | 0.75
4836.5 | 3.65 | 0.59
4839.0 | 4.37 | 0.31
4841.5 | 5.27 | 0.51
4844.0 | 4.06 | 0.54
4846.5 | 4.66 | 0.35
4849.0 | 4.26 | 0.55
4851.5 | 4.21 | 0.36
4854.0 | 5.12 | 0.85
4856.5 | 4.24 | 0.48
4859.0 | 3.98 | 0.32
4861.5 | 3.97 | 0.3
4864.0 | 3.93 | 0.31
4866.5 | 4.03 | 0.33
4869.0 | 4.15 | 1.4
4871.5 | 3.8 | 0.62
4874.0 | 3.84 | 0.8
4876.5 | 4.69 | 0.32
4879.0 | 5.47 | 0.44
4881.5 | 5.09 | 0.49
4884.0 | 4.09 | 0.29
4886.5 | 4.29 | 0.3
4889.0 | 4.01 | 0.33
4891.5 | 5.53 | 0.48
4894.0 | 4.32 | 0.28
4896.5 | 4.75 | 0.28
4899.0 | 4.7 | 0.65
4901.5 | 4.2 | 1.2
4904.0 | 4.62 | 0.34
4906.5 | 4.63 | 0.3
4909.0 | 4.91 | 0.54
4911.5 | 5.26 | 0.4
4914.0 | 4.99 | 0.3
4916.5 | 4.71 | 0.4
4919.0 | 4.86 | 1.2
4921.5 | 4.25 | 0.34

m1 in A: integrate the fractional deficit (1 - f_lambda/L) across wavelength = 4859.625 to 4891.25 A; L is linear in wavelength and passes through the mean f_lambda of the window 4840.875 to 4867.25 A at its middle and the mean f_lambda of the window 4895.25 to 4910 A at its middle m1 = 1.0 A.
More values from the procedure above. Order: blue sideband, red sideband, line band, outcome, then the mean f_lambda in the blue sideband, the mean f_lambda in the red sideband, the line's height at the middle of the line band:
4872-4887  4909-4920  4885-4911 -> 0.8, 4.55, 4.95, 4.76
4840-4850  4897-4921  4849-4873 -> 2.3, 4.57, 4.75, 4.61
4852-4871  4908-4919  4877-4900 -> -0.6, 4.19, 4.96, 4.59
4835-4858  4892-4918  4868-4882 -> 0.3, 4.42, 4.73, 4.57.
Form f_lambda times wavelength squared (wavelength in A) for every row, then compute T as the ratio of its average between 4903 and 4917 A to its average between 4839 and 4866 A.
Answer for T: 1.14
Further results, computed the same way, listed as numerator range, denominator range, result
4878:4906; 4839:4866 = 1.08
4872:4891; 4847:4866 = 1.07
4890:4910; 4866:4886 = 1.08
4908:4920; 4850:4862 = 1.17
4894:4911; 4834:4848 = 1.08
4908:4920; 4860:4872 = 1.27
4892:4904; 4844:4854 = 1.05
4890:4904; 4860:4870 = 1.18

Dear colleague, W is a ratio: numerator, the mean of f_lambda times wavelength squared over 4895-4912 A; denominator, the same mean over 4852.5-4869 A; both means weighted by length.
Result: 1.1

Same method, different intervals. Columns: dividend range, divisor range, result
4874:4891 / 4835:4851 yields 1.07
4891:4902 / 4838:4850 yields 1.05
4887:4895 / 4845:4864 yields 1.08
